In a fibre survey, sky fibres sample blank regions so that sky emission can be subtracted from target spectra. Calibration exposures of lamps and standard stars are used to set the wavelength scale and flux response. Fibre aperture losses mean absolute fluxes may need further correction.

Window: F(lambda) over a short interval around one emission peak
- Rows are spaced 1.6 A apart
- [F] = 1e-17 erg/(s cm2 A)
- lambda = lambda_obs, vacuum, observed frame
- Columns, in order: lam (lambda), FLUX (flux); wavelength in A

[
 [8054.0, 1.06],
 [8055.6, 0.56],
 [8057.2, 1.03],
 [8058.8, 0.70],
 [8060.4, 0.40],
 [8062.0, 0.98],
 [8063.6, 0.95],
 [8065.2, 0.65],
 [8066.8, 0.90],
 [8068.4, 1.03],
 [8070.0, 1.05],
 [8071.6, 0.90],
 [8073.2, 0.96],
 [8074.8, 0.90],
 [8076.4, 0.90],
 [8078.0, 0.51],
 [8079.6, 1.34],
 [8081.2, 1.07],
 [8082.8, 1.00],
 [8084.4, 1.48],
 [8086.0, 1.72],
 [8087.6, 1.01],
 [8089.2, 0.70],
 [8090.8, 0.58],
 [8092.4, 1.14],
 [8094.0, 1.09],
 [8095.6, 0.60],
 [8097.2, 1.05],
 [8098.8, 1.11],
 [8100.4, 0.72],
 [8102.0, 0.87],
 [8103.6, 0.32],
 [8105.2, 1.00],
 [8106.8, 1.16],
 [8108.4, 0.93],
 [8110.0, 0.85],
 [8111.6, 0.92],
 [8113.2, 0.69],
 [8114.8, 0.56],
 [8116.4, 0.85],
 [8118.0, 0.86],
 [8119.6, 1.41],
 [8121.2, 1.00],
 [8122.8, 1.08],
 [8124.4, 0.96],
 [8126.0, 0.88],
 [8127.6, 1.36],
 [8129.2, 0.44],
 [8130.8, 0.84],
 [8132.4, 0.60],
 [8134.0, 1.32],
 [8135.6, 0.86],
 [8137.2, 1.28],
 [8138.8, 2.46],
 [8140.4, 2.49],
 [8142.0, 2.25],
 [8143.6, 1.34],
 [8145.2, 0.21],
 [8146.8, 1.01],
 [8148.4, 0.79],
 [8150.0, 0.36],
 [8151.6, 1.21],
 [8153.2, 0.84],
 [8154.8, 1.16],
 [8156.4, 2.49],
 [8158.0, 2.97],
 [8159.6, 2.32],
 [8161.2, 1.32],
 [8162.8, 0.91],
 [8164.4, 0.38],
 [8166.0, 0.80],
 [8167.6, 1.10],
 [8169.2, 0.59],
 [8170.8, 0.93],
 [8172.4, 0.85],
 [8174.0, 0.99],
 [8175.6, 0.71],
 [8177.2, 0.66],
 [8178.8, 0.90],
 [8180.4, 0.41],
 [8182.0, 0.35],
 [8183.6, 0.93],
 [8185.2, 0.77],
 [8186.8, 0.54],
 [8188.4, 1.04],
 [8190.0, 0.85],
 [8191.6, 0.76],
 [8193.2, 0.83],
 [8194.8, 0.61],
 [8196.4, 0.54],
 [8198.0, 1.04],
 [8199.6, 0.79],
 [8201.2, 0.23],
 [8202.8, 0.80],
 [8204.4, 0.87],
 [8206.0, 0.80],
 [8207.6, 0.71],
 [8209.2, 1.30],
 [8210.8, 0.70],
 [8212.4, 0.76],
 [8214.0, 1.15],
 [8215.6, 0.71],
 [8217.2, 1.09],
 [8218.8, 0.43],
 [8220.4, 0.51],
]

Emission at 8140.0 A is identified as [S II]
